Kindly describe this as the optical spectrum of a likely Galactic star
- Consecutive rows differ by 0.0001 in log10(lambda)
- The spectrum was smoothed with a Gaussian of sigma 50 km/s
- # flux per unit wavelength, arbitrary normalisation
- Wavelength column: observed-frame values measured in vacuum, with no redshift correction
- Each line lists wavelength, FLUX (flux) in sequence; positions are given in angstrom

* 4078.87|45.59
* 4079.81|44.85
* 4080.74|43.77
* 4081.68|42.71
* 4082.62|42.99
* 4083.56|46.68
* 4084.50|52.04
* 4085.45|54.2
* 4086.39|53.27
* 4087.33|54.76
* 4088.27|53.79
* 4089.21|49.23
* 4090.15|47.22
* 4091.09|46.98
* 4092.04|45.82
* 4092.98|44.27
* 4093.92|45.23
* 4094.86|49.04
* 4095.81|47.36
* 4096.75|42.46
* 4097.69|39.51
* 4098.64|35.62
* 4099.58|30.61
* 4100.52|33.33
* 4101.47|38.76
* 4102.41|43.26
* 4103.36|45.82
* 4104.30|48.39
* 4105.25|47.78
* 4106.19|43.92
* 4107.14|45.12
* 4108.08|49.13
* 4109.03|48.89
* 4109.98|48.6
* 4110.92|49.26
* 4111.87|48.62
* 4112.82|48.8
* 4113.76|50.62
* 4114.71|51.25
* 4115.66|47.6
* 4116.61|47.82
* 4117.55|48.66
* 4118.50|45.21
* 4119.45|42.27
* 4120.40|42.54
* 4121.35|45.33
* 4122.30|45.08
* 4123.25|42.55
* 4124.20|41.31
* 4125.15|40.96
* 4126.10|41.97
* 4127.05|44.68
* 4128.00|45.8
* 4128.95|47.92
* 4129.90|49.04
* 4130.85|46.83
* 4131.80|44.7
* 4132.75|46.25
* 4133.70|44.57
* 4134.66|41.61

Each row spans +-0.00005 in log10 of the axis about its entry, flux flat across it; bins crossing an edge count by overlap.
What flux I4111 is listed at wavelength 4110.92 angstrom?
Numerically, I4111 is 49.26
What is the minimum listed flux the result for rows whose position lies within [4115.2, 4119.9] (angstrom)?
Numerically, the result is 42.27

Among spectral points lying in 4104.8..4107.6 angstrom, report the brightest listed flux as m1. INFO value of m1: 47.78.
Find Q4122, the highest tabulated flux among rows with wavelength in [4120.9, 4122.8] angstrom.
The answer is 45.33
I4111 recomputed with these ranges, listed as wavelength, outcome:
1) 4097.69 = 39.51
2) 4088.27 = 53.79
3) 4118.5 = 45.21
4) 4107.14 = 45.12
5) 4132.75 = 46.25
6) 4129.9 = 49.04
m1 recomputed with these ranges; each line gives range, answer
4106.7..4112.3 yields 49.26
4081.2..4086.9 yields 54.2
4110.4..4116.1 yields 51.25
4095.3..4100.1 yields 47.36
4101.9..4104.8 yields 48.39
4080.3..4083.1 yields 43.77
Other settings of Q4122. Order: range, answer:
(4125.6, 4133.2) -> 49.04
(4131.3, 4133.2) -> 46.25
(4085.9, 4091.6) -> 54.76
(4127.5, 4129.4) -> 47.92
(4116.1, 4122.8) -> 48.66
